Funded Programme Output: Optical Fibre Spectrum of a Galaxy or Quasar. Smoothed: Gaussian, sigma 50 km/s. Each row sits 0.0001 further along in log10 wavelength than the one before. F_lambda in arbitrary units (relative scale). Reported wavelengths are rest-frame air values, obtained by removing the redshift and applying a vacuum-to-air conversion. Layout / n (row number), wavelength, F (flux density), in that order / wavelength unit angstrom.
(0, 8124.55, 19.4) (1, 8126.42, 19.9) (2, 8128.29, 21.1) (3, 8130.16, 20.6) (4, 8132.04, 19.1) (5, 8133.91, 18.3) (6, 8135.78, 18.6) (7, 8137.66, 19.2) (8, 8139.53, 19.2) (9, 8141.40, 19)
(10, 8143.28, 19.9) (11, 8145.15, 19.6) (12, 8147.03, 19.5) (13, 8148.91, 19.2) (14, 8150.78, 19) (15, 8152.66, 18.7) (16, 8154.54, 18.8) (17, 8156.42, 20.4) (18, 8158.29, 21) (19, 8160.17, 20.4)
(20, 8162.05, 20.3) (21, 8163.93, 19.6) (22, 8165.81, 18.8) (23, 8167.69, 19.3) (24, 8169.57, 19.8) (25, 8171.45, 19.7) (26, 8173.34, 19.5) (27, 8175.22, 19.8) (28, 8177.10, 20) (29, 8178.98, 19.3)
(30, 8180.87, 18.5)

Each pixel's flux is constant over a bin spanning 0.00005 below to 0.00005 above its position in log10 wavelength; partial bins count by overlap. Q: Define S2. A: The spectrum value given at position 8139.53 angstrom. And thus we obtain 19.2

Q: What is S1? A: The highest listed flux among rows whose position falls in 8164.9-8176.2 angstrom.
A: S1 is 19.8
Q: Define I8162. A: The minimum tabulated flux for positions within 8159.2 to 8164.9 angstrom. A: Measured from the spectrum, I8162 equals 19.6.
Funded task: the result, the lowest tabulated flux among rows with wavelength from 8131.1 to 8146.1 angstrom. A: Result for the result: 18.3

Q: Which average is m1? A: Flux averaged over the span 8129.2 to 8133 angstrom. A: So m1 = 19.8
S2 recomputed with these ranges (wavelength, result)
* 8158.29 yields 21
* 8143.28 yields 19.9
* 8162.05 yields 20.3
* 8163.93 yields 19.6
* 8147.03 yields 19.5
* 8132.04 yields 19.1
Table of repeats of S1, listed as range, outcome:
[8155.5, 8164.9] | 21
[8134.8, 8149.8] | 19.9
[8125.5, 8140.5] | 21.1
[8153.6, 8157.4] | 20.4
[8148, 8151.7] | 19.2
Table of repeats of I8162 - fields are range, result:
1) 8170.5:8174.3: 19.5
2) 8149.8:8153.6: 18.7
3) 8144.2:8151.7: 19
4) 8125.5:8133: 19.1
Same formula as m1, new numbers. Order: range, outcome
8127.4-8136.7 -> 19.5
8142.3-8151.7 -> 19.4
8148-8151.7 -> 19.1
